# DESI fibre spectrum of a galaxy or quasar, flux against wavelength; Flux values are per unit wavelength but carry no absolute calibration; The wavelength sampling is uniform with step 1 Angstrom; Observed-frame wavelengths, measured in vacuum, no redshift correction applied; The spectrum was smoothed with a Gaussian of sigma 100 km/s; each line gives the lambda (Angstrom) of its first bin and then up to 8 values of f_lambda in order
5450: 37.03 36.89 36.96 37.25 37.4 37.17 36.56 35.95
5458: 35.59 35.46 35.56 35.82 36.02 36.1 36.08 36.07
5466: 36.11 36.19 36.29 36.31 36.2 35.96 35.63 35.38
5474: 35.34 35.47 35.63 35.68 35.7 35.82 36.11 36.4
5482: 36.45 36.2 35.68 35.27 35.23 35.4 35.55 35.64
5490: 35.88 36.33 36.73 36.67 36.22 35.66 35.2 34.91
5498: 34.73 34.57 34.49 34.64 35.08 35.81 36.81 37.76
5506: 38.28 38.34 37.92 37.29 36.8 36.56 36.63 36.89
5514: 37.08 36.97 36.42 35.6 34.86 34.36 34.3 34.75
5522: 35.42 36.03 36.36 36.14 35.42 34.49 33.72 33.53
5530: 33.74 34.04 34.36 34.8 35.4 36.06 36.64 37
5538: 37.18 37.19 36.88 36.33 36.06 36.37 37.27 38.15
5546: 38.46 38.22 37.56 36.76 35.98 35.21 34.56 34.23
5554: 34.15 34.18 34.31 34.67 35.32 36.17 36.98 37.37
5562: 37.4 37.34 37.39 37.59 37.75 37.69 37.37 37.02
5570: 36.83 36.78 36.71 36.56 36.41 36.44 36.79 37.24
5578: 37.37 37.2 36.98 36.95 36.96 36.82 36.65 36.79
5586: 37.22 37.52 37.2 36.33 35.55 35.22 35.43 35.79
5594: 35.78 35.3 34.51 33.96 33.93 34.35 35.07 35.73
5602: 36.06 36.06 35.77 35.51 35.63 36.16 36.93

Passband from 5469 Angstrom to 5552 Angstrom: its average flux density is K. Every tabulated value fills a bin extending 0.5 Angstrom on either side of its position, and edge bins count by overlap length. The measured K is 36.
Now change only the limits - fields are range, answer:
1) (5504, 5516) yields 37.3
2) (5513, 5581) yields 36.2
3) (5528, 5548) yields 36.2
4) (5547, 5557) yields 35.3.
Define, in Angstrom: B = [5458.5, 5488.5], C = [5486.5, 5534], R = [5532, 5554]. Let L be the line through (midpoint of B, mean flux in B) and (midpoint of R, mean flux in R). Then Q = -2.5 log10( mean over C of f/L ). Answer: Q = 0.01 mag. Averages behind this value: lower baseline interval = 35.8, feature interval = 35.7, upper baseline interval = 36.4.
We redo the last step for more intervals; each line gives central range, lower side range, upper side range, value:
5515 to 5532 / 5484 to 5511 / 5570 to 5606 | 0.03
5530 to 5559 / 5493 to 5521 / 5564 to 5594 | 0.02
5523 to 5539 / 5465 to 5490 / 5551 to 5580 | 0.03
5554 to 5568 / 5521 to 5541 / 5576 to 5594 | -0.01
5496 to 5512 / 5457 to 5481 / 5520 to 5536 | -0.03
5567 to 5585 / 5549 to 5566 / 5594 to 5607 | -0.04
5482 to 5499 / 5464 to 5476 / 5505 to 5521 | 0.02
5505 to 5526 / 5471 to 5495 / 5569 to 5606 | -0.01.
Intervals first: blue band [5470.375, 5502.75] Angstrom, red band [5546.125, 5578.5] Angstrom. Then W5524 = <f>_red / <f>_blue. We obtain 1.0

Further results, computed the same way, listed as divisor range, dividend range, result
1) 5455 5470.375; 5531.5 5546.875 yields 1.01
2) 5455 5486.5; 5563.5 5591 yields 1.03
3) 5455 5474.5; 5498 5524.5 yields 1.00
